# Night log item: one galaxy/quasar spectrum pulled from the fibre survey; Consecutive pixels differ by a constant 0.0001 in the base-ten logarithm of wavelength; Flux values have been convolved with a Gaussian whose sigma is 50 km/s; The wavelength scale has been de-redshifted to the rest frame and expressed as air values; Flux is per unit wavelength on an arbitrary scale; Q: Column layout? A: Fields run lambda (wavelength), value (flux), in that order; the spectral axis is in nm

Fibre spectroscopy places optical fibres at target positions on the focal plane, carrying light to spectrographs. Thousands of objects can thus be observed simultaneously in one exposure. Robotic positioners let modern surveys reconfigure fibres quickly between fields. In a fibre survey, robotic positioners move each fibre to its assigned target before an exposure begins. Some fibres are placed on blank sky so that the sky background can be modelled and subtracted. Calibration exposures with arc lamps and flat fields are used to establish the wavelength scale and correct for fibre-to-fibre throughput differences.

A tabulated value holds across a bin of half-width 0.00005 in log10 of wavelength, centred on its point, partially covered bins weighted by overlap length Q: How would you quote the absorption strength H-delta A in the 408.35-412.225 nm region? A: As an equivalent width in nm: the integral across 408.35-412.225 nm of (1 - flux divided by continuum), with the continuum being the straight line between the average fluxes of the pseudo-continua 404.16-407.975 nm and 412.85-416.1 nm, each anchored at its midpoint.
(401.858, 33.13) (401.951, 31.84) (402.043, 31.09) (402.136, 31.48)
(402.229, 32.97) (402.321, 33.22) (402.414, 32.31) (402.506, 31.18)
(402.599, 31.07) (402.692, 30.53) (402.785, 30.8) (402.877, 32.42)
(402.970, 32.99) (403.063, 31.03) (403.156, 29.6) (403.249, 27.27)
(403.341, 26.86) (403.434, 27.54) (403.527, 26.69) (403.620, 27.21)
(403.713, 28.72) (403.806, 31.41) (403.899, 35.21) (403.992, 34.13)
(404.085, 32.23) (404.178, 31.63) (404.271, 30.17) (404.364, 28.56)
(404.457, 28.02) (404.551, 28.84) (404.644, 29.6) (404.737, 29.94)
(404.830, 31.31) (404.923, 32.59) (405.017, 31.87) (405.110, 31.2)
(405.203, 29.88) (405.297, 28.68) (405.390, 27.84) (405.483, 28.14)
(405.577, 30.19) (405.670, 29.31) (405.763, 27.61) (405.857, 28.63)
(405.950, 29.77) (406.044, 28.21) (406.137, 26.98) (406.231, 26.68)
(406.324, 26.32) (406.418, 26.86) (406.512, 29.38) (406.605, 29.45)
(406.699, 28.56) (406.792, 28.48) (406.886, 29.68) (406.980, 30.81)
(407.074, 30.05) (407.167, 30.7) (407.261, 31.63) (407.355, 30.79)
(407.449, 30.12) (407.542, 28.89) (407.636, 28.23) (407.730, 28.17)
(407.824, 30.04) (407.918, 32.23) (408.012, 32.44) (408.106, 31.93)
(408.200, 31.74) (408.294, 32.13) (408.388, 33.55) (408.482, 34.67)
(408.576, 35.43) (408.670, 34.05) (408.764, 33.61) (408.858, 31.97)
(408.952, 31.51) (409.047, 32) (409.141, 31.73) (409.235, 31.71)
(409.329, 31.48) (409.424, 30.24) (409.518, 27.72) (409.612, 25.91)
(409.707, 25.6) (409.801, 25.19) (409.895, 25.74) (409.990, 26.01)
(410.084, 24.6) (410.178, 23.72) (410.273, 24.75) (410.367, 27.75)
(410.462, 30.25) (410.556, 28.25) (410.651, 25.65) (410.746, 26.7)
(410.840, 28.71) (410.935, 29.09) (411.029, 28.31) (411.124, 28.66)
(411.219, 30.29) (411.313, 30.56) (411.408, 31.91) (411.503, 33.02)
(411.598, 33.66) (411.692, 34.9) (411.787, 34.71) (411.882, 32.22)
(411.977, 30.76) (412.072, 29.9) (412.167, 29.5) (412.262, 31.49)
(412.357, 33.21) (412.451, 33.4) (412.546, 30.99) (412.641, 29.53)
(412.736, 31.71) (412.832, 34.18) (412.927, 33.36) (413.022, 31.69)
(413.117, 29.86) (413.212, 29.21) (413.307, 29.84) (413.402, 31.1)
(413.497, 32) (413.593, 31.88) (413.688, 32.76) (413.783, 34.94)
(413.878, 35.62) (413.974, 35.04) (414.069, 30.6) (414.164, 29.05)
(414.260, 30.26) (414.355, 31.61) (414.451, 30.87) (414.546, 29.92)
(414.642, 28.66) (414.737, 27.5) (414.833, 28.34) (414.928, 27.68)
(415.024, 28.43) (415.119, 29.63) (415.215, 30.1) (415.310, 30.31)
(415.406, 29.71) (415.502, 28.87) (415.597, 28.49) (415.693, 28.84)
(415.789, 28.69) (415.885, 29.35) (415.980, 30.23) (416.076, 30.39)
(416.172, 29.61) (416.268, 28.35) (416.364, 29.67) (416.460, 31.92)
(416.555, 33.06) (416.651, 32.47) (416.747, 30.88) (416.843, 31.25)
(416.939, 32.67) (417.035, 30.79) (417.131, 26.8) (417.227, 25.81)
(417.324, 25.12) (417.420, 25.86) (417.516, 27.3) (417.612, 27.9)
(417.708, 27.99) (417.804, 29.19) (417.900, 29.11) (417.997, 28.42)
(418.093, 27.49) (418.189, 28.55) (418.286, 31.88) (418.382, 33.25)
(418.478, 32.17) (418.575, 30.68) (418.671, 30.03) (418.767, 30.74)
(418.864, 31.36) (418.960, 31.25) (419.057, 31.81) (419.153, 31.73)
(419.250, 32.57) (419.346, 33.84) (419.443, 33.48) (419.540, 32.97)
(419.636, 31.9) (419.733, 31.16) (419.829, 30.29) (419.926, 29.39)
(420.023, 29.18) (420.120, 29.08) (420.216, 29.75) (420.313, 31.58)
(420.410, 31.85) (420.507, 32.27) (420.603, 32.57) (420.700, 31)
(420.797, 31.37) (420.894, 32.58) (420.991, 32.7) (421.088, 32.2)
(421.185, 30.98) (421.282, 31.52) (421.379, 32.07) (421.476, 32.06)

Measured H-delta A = 0.01 nm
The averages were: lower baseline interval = 29.4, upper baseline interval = 30.5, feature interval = 29.9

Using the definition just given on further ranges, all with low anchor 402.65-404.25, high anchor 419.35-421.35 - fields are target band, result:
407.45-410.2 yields 0.05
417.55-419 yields 0.06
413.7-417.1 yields 0.08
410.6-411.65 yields 0.04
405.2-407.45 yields 0.12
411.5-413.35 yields -0.05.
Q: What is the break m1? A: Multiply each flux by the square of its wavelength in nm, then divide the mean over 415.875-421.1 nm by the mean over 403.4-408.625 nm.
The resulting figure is 1.08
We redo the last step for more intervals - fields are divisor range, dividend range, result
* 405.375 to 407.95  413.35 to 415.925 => 1.09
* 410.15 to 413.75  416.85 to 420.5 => 1.02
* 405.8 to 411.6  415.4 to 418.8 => 1.04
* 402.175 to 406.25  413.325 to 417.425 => 1.06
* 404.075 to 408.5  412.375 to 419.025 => 1.06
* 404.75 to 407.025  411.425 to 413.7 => 1.13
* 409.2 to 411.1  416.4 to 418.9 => 1.13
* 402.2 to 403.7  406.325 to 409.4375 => 1.05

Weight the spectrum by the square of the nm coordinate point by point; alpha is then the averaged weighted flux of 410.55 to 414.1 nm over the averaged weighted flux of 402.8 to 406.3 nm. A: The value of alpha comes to 1.10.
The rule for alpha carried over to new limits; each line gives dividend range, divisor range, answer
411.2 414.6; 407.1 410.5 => 1.08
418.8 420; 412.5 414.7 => 1.04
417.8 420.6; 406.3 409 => 1.06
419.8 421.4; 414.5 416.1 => 1.10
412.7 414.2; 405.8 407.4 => 1.14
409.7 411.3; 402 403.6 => 0.93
